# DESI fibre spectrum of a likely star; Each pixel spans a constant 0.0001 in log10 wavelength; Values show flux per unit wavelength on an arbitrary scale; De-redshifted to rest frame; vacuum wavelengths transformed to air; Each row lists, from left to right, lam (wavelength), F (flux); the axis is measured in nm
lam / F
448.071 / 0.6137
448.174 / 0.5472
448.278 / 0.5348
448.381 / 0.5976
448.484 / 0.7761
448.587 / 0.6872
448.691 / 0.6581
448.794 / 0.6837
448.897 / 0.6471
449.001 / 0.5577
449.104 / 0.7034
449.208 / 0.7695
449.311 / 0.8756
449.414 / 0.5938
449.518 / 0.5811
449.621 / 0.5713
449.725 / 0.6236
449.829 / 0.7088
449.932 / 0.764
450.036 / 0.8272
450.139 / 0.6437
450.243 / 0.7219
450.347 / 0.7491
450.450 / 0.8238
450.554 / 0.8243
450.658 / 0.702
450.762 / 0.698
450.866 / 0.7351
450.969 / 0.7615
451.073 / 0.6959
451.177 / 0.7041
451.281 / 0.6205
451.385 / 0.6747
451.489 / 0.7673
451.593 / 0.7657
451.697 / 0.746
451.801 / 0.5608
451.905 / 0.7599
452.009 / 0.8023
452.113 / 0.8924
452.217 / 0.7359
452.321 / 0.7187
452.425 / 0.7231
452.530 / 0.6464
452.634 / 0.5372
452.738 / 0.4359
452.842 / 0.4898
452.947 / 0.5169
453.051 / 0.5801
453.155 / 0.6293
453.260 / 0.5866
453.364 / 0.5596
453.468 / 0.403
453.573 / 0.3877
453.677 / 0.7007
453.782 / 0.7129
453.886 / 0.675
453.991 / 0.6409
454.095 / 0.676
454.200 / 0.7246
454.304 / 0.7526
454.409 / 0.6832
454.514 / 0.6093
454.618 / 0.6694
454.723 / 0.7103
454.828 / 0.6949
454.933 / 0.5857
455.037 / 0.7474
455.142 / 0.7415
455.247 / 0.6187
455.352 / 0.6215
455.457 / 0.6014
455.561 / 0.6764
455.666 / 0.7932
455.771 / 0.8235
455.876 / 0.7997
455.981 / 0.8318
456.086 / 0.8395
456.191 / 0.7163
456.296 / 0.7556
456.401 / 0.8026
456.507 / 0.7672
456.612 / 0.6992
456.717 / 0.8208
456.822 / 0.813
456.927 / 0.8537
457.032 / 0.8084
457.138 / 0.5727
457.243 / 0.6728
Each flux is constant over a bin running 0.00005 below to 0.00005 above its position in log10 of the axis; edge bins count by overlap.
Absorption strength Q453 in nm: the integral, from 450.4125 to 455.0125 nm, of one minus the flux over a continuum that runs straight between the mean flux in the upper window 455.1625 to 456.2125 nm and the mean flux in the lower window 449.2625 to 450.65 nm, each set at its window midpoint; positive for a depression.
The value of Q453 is 0.36 nm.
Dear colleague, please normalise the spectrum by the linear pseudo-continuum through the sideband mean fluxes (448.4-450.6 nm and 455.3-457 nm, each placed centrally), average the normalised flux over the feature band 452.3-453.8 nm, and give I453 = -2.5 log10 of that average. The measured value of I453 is 0.28 mag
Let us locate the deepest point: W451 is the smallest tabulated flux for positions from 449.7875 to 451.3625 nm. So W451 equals 0.6205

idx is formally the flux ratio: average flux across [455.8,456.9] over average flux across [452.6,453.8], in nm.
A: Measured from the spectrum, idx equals 1.46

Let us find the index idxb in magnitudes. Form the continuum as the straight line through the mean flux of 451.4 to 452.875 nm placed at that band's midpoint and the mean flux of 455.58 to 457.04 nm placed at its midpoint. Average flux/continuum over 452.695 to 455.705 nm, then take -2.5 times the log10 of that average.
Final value 0.18 mag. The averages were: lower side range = 0.687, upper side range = 0.791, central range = 0.628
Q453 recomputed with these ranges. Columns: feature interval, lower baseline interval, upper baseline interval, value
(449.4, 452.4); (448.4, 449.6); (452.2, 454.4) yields -0.32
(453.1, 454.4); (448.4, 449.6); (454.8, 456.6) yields 0.17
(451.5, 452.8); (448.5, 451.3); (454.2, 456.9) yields 0.03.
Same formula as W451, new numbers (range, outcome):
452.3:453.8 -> 0.3877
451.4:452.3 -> 0.5608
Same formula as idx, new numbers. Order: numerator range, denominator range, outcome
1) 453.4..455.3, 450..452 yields 0.90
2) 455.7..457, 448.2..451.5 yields 1.14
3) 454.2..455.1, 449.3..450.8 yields 0.97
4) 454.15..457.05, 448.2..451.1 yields 1.05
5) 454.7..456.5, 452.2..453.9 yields 1.24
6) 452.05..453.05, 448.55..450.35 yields 0.92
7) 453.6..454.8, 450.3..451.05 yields 0.90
